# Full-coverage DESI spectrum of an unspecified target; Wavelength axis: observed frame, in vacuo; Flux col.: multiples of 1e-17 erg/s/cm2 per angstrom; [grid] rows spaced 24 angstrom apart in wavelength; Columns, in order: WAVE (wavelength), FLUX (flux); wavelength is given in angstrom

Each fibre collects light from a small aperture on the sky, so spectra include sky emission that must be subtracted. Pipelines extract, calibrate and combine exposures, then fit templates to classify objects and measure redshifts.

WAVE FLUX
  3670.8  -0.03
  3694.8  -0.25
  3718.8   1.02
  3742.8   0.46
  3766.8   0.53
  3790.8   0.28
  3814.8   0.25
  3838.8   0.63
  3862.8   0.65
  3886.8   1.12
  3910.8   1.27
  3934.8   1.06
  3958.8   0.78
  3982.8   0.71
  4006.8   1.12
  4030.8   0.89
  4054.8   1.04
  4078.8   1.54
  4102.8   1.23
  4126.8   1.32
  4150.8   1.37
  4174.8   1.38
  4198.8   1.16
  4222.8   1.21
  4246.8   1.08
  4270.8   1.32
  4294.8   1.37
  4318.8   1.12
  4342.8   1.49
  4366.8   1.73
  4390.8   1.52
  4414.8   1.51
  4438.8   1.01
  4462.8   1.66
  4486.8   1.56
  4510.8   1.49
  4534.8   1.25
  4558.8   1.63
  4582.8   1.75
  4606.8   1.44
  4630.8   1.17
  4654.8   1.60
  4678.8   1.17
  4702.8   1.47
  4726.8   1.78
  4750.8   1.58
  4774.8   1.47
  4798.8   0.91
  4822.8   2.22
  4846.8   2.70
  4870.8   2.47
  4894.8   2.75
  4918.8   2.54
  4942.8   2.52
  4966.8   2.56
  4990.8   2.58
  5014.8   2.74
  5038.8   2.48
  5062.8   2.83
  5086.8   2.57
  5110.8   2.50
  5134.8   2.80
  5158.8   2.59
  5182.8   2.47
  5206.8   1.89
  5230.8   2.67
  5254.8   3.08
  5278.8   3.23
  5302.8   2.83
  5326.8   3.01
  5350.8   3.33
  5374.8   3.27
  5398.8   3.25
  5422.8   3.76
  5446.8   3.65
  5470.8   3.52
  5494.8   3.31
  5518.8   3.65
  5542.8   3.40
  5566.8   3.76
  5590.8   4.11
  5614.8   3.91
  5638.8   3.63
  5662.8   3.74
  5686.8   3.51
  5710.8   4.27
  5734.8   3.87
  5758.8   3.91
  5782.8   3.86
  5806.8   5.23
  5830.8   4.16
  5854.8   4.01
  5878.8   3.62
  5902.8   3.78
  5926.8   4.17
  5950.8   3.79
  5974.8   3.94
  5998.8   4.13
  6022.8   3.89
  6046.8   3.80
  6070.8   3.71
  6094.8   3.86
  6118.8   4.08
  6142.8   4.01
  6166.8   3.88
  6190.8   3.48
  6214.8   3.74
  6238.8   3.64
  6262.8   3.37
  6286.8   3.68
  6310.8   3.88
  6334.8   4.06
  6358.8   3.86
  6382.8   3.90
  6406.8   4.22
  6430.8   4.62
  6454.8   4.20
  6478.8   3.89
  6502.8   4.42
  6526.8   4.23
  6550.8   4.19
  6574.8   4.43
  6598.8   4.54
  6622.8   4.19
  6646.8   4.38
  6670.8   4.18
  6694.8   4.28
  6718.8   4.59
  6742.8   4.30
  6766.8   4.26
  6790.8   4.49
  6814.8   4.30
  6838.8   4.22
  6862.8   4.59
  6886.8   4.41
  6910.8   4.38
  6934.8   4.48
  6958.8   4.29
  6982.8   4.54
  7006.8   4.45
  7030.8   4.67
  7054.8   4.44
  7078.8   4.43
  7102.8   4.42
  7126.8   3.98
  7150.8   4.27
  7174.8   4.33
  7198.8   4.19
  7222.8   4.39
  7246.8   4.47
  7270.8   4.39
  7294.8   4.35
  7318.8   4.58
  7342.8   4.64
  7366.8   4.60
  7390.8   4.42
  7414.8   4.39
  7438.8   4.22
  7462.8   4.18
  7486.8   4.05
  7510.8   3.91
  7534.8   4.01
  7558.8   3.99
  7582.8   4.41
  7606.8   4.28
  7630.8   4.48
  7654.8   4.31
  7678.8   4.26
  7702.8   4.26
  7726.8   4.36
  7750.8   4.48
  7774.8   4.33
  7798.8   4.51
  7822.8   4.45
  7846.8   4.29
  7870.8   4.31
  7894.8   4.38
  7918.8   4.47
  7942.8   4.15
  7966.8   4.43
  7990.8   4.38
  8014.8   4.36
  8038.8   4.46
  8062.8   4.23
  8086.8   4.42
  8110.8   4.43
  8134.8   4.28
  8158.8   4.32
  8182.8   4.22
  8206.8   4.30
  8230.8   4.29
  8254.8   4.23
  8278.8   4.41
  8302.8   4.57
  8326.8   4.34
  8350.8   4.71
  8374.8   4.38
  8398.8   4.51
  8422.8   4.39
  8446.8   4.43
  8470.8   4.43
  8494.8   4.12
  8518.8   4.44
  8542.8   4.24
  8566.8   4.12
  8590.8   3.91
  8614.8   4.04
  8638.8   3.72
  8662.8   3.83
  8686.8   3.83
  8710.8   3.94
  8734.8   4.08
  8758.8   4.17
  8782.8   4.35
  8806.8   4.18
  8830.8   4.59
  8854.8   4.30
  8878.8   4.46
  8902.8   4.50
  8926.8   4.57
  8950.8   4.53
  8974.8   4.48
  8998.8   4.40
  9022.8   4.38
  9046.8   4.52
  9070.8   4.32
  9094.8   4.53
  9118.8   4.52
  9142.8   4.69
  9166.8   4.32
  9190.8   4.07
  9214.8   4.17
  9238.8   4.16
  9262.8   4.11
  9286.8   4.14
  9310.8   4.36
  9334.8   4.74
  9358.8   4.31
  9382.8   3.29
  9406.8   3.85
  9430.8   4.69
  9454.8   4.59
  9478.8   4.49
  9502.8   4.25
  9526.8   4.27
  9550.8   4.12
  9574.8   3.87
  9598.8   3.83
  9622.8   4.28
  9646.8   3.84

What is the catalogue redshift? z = 0.21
